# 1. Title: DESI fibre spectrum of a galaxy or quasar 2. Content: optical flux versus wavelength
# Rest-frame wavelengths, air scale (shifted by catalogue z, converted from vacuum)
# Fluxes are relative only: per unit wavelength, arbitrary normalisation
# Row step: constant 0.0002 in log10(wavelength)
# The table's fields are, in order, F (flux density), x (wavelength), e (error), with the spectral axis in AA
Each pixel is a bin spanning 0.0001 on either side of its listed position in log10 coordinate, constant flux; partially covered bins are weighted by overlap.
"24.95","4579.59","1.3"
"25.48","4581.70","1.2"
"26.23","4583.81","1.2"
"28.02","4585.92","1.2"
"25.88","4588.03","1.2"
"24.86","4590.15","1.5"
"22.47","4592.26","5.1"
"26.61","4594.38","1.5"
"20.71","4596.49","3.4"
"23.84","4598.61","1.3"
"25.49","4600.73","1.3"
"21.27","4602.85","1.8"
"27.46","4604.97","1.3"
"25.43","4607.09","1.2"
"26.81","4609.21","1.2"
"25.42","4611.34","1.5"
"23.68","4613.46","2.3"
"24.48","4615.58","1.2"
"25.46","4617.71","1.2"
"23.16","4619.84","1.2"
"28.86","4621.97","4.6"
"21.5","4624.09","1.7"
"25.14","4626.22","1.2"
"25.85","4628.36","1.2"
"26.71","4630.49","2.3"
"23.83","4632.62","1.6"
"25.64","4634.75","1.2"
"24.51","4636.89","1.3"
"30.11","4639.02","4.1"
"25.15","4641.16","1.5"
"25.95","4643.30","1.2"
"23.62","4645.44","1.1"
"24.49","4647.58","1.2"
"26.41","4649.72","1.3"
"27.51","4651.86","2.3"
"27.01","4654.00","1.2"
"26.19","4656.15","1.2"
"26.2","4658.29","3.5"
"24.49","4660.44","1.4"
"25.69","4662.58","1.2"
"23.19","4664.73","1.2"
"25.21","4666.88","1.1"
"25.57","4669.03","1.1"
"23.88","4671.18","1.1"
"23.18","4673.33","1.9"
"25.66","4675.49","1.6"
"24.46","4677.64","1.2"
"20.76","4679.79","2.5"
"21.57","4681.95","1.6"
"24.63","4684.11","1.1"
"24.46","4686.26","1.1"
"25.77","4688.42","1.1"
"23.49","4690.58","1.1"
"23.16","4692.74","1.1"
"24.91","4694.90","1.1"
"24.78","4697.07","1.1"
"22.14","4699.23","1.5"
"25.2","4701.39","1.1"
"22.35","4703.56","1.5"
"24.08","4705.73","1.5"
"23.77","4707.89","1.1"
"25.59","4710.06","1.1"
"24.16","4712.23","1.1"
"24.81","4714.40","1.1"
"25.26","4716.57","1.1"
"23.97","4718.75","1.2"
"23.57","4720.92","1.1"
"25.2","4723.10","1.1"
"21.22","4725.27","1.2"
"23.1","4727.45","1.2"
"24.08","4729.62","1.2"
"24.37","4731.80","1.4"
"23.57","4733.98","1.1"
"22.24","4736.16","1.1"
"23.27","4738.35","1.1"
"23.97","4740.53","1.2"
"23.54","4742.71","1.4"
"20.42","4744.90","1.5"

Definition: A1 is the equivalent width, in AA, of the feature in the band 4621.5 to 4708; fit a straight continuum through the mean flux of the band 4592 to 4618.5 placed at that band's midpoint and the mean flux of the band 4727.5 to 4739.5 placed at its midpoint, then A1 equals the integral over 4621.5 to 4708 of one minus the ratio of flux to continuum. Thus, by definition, -2.5 AA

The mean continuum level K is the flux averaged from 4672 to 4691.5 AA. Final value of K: 23.8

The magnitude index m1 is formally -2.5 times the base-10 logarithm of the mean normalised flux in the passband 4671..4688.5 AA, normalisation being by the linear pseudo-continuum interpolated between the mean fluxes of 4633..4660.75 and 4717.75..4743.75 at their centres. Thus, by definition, 0.06 mag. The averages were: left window 25.9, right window 23.5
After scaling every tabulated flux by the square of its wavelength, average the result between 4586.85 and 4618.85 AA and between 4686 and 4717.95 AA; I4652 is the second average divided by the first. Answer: 1.0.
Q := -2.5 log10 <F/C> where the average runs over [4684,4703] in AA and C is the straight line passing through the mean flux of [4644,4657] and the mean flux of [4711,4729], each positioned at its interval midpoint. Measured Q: 0.02 mag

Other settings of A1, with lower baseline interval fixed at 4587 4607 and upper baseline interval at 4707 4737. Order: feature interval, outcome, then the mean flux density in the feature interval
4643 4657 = -1.0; 25.9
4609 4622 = -0.4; 25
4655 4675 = -0.6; 24.9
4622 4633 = -0.4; 25.1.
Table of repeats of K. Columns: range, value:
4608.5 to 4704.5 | 24.8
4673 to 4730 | 23.9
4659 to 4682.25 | 24.1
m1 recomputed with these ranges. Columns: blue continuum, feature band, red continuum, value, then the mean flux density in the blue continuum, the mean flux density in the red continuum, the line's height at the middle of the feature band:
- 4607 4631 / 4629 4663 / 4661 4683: -0.057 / 25.2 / 23.9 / 24.5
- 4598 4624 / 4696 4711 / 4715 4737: -0.001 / 25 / 23.7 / 24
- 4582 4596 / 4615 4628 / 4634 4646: 0.040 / 25.5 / 25.9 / 25.8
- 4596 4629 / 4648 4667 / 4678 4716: -0.064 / 24.7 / 23.9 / 24.3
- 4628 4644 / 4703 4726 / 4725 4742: -0.010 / 26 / 23.3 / 23.8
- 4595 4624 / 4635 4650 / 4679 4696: -0.063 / 24.7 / 23.6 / 24.2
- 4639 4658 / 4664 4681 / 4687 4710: 0.049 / 26.1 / 24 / 25.1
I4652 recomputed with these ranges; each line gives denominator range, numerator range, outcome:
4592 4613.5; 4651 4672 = 1.06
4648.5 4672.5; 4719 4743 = 0.95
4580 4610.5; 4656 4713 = 1.00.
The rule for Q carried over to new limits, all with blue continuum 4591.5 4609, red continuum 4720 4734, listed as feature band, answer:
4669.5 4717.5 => -0.011 mag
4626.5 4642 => -0.079 mag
